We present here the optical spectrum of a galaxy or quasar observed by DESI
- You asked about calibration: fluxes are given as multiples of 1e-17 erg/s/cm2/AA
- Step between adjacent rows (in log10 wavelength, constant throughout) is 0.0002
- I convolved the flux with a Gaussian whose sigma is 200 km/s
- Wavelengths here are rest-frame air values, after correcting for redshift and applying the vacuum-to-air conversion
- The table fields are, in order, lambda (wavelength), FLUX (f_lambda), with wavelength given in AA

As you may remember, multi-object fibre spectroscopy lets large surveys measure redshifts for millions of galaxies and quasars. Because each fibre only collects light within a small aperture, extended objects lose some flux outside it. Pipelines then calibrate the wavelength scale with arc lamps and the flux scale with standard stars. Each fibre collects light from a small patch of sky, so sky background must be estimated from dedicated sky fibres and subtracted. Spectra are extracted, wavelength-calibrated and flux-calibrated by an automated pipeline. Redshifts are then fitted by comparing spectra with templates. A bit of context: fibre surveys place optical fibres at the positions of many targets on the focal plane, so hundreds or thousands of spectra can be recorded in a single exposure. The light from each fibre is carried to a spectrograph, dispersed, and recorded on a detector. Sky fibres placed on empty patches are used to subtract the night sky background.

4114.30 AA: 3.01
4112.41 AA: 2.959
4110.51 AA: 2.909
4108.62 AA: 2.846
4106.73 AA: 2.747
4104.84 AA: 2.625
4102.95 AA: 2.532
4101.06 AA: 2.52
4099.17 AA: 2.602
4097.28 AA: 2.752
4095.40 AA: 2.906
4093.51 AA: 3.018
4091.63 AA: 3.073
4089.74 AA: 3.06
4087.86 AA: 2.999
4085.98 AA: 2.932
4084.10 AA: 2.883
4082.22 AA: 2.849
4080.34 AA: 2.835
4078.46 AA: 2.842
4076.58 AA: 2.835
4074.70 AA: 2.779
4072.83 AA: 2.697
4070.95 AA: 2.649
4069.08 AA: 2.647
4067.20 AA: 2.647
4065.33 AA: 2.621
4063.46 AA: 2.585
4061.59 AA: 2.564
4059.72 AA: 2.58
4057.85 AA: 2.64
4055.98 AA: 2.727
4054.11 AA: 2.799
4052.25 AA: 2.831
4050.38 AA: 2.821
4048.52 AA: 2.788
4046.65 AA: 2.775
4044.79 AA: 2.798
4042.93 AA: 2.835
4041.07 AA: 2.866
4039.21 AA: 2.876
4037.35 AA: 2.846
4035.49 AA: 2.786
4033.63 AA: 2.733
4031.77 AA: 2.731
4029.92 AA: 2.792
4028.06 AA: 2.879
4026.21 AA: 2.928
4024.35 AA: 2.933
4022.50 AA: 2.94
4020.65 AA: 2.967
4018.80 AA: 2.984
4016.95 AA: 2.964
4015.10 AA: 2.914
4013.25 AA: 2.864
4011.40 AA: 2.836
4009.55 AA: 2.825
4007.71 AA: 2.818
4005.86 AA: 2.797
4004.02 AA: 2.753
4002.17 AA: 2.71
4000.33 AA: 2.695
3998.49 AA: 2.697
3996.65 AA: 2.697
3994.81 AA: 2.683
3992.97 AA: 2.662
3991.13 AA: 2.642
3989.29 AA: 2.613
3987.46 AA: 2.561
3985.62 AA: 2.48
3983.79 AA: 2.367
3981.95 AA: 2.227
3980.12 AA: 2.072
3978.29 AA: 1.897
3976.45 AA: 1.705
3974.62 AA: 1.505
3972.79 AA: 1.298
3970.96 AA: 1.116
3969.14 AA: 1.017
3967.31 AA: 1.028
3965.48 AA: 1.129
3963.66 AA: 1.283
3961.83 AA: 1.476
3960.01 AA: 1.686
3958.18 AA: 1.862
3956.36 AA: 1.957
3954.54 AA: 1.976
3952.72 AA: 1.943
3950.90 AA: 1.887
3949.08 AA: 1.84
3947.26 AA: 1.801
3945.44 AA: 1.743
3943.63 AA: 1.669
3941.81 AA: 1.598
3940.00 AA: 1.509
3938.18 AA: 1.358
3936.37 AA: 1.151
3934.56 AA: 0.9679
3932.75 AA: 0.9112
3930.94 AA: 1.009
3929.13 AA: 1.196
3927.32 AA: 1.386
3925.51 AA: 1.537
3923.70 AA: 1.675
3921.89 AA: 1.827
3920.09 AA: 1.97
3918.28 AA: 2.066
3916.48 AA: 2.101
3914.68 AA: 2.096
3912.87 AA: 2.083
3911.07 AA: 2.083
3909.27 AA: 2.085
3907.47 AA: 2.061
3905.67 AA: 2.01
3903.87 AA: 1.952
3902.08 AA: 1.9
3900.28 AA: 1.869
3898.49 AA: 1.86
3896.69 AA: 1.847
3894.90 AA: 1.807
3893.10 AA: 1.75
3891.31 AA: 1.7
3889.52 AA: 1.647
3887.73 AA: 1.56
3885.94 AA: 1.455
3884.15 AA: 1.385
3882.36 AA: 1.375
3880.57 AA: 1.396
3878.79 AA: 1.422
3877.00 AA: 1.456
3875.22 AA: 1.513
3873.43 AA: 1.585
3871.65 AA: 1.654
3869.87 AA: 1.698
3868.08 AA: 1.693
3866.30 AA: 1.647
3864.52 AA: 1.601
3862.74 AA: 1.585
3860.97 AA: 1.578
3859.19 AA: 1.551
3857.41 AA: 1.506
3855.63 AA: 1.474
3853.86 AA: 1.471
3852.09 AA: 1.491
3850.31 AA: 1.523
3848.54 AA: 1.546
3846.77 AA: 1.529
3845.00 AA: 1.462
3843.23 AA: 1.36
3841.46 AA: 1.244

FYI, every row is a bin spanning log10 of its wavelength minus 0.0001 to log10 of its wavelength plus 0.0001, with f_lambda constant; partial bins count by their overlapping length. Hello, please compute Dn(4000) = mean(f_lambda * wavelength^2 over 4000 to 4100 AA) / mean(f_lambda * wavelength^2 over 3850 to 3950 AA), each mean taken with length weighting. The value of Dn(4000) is 1.85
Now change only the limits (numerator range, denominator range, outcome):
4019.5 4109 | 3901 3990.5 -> 1.71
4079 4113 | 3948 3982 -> 1.88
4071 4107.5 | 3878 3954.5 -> 1.82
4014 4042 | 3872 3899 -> 1.95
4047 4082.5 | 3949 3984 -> 1.74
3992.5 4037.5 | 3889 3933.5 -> 1.67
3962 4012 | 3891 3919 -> 1.16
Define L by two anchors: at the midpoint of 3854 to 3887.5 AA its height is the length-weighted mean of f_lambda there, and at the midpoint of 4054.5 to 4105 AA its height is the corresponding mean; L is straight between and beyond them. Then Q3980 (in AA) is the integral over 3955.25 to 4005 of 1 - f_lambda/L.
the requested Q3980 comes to 3.6 AA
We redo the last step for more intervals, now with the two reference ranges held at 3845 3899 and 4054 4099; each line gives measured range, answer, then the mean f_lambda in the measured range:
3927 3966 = 9.6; 1.52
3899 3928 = -1.7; 1.92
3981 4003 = -2.9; 2.59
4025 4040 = -1.8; 2.82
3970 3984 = 2.9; 1.74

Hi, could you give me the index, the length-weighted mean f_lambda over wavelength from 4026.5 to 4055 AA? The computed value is 2.81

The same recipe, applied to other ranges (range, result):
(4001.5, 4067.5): 2.8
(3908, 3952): 1.65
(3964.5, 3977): 1.24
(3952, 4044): 2.38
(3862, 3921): 1.76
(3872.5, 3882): 1.47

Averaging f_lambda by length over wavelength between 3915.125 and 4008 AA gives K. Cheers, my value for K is 1.87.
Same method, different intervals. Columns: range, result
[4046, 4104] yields 2.77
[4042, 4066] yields 2.72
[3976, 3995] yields 2.36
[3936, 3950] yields 1.6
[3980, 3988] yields 2.36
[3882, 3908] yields 1.75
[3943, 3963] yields 1.8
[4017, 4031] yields 2.92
